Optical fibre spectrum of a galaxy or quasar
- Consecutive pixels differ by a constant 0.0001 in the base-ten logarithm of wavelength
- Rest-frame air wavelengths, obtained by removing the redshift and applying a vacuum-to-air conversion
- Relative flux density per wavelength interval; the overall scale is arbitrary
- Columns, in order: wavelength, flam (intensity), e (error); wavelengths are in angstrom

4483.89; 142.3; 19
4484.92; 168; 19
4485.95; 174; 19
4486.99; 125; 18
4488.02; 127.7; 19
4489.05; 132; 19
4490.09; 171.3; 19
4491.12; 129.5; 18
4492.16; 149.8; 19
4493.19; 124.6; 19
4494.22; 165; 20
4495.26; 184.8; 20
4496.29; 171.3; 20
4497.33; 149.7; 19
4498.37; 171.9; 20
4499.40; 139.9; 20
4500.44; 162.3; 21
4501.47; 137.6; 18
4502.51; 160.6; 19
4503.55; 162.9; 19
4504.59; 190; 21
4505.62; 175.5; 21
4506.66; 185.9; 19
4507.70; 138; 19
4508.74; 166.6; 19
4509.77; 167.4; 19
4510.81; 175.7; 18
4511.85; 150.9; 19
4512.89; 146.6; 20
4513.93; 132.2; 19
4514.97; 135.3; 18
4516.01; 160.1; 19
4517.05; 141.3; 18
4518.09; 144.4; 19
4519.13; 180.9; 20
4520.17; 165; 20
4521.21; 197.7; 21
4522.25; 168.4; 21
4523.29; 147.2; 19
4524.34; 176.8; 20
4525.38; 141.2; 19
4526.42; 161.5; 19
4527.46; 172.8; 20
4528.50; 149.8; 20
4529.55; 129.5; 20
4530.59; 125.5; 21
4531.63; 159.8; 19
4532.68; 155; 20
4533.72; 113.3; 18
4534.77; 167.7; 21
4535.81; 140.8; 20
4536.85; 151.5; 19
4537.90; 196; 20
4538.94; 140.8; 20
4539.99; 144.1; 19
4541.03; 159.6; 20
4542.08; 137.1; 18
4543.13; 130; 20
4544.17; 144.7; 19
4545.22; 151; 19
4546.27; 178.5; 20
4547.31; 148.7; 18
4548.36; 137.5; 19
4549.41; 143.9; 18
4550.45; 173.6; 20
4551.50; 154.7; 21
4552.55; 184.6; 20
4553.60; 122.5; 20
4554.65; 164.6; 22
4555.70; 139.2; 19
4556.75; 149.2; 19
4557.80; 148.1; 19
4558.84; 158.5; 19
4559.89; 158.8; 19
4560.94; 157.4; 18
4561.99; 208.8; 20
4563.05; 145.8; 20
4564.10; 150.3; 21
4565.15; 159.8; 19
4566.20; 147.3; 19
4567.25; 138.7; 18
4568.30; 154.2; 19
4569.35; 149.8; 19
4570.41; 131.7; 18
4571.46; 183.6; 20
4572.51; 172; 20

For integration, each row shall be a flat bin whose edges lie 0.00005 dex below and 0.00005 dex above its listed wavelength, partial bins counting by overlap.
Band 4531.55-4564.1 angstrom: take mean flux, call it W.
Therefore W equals 154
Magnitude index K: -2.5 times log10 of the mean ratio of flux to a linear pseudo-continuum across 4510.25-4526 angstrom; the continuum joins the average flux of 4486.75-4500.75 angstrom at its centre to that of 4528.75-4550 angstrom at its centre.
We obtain -0.06 mag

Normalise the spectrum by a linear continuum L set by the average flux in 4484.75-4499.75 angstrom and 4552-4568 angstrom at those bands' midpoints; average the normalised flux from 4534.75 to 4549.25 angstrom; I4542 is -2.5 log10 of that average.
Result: 0.02 mag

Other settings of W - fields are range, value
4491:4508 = 160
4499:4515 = 159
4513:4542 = 154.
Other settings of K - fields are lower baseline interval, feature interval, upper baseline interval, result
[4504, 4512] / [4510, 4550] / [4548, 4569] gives 0.071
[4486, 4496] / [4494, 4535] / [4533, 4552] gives -0.064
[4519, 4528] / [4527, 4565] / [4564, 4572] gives 0.048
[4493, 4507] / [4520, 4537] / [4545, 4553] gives 0.047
